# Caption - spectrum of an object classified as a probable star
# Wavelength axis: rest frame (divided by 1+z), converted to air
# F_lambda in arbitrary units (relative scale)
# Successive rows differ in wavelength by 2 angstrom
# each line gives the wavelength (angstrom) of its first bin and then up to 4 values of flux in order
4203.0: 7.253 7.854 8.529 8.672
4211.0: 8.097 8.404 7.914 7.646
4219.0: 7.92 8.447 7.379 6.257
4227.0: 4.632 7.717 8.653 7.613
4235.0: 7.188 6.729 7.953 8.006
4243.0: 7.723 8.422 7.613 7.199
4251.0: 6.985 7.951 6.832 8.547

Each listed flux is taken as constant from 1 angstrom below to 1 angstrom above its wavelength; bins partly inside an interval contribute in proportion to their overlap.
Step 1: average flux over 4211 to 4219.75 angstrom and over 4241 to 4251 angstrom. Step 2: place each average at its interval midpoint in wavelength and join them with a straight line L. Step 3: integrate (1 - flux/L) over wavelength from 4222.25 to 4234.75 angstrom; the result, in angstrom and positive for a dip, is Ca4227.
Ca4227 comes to 1.3 angstrom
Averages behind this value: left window 7.99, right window 7.69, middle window 7.04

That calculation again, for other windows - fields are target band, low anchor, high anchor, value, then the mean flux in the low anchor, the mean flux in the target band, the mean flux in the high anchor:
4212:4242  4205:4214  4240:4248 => 2.40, 8.36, 7.5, 7.94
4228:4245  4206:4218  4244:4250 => 0.31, 8.21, 7.74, 7.74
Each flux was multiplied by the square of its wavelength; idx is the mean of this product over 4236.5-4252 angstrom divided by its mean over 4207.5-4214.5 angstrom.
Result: 0.92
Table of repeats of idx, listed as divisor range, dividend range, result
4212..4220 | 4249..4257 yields 0.95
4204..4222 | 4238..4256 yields 0.95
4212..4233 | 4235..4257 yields 1.02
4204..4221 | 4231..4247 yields 0.96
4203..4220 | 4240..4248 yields 1.00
